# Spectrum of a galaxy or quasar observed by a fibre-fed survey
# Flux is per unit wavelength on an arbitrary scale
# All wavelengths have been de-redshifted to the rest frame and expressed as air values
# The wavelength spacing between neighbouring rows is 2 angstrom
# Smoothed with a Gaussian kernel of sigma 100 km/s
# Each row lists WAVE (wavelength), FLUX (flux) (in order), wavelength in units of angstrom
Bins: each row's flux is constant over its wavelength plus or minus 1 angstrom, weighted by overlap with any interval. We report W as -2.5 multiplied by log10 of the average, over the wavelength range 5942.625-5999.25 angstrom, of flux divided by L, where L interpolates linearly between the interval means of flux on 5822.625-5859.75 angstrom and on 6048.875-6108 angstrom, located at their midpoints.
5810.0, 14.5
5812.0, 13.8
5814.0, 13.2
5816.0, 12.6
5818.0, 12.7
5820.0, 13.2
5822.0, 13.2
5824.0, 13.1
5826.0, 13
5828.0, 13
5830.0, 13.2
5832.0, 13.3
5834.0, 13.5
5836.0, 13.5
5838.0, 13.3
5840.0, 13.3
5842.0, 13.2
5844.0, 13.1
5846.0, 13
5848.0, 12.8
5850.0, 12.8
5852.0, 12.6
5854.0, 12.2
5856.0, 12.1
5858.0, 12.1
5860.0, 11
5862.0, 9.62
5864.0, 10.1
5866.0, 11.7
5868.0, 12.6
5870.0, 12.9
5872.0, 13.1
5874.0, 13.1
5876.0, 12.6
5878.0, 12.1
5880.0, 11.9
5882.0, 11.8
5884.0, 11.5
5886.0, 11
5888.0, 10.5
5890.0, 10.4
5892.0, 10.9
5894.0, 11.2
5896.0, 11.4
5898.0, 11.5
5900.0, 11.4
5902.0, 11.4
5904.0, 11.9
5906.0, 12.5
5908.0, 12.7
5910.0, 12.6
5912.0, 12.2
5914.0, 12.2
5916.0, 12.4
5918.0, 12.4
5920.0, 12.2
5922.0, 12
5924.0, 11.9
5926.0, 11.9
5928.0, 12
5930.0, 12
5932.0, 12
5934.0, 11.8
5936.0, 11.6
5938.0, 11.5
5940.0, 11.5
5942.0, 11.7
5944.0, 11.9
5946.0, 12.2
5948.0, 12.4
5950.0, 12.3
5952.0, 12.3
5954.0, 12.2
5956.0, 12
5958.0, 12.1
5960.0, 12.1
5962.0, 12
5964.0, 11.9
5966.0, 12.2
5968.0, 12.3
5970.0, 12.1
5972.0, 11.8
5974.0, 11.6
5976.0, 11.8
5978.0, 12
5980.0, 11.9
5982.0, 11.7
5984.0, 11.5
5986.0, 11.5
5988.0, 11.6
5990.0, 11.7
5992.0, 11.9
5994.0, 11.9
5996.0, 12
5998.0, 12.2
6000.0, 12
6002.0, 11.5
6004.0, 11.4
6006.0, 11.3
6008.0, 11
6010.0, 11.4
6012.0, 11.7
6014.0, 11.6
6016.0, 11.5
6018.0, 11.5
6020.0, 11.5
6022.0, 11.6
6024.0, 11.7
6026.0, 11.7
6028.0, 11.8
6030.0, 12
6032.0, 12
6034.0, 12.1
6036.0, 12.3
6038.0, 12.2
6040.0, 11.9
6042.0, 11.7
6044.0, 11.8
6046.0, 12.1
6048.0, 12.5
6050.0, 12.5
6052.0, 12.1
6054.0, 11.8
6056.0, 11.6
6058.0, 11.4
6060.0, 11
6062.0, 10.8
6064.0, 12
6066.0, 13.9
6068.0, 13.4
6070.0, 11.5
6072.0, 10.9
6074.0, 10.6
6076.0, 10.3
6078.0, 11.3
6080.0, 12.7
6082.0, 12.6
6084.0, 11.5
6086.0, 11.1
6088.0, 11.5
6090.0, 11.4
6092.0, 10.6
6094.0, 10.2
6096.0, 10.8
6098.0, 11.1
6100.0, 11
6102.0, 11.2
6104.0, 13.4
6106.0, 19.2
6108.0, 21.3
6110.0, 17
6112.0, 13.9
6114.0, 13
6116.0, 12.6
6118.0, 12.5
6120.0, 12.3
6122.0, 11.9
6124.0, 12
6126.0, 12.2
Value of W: 0.040 mag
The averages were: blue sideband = 12.9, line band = 12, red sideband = 12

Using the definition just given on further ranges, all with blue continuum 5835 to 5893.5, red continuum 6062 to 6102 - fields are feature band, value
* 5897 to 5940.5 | 0.00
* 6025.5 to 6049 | -0.04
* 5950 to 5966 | -0.03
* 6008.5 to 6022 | 0.01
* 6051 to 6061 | 0.00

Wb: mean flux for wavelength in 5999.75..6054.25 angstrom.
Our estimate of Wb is 11.8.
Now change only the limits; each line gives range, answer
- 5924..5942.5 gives 11.8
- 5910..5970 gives 12.1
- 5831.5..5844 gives 13.3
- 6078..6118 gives 12.9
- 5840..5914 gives 12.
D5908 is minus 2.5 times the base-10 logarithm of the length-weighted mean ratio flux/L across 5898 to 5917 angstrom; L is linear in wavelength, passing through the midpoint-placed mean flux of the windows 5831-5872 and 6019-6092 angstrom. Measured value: 0.01 mag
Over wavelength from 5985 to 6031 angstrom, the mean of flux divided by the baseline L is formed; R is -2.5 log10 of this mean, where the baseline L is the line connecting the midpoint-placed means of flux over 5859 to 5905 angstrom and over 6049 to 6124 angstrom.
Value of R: 0.04 mag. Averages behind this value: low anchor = 11.5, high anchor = 12.4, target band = 11.7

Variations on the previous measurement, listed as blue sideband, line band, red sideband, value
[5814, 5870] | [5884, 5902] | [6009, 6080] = 0.12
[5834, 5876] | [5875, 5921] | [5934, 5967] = 0.04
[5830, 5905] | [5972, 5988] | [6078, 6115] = 0.07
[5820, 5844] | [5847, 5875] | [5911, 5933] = 0.07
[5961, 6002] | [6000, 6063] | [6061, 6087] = 0.01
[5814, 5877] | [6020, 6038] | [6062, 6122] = 0.06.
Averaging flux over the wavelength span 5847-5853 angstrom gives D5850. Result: 12.7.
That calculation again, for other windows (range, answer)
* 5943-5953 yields 12.2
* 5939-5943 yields 11.6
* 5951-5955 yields 12.2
